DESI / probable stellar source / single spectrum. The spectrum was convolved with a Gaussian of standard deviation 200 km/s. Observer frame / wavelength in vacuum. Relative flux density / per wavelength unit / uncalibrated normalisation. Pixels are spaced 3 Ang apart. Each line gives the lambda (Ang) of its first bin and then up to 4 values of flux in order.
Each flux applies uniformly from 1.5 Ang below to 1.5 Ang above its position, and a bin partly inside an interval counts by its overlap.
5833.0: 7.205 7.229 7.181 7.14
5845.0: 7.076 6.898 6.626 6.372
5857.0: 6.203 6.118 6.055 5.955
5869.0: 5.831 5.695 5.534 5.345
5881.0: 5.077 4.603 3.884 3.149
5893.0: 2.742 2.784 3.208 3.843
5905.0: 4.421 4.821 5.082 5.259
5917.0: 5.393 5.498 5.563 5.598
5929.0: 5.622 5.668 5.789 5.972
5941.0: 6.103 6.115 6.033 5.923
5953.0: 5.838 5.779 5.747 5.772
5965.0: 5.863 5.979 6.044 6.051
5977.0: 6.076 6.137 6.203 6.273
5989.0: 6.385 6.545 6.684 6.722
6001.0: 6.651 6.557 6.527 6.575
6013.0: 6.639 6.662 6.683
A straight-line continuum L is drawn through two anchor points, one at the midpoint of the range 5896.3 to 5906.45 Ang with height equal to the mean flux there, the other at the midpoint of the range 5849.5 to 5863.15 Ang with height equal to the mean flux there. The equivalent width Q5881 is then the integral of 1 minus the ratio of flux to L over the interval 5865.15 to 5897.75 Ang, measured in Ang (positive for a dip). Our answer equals 2.4 Ang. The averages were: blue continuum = 6.3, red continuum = 3.7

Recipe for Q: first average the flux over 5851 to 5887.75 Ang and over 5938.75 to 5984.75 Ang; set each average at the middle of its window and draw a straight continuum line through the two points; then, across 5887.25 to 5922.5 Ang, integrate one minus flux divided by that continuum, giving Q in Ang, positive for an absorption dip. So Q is 9.45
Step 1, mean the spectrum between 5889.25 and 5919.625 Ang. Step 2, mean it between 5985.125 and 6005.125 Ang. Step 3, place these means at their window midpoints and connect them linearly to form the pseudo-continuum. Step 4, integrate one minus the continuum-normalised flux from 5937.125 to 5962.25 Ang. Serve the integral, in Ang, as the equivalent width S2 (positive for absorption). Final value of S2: -2.8 Ang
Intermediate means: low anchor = 4.15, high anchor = 6.55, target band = 5.93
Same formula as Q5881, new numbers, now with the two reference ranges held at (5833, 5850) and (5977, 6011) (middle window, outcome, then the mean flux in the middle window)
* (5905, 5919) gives 3.6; 5.07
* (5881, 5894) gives 5.9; 3.8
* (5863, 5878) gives 2.7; 5.74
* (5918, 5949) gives 4.2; 5.79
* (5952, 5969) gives 2.0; 5.83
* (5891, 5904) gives 6.9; 3.19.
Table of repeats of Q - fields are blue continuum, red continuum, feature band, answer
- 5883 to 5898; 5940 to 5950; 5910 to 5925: -2.1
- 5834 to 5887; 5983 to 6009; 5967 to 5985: 1.0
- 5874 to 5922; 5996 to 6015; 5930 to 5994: -3.4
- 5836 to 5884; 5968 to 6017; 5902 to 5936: 5.5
